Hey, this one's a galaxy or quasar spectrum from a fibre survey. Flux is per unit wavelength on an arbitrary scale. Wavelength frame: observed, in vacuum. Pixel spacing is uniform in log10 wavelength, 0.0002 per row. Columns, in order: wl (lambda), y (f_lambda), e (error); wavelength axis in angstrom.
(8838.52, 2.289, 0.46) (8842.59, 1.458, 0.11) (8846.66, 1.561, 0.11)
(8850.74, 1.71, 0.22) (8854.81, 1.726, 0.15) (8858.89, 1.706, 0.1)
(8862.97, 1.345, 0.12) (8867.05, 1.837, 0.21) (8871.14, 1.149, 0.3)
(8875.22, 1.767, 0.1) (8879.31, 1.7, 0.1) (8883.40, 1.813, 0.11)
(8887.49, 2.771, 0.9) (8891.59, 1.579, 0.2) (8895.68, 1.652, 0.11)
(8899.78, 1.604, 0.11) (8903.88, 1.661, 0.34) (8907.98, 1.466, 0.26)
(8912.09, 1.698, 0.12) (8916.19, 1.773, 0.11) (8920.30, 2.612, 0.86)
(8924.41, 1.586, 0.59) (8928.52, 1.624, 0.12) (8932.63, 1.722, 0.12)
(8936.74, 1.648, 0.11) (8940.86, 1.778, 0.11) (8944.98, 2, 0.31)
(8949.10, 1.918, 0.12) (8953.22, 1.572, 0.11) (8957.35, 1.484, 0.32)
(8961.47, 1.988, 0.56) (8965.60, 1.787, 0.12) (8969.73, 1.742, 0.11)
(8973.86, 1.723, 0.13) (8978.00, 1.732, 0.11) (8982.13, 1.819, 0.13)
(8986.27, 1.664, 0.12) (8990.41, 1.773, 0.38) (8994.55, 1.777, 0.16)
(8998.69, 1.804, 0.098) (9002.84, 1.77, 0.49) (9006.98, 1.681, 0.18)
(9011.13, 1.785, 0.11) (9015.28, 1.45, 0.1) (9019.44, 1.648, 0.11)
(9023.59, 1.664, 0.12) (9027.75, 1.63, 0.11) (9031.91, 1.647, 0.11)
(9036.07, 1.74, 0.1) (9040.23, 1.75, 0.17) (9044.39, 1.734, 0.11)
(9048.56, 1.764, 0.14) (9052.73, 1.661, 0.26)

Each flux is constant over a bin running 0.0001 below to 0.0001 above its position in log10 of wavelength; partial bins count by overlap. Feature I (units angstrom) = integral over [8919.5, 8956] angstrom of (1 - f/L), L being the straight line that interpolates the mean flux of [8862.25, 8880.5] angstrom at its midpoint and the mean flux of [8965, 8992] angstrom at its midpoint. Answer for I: -2.6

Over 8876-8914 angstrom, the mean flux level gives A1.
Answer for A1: 1.77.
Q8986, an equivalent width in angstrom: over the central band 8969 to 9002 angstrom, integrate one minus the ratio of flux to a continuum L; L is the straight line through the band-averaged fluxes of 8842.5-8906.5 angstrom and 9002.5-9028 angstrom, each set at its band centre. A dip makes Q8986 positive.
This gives -1.8 angstrom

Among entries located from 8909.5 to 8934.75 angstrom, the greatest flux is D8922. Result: 2.612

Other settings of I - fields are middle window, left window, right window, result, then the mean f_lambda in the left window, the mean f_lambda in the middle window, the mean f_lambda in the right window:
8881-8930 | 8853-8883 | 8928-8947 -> -3.7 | 1.61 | 1.82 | 1.76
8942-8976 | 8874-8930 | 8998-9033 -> -0.7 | 1.81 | 1.78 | 1.67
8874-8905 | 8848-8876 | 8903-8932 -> -2.6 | 1.6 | 1.82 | 1.78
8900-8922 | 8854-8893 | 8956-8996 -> -0.8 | 1.74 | 1.81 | 1.75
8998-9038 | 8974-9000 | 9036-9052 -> 1.6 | 1.76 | 1.68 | 1.74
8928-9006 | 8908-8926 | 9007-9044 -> 1.0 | 1.87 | 1.76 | 1.67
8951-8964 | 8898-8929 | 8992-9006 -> 0.6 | 1.76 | 1.69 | 1.78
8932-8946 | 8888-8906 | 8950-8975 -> -0.4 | 1.72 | 1.78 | 1.73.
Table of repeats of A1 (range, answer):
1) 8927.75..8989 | 1.75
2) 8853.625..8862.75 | 1.64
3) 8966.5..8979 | 1.74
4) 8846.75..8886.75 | 1.67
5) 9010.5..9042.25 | 1.66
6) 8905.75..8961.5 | 1.77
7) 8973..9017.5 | 1.72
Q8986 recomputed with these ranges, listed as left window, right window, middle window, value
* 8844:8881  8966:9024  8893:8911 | 0.4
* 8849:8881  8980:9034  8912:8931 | -2.6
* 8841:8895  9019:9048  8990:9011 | -0.8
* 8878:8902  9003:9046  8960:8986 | -0.6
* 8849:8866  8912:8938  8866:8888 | -1.1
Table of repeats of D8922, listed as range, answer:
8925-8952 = 2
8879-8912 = 2.771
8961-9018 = 1.988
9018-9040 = 1.74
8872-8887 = 1.813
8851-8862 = 1.726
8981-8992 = 1.819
